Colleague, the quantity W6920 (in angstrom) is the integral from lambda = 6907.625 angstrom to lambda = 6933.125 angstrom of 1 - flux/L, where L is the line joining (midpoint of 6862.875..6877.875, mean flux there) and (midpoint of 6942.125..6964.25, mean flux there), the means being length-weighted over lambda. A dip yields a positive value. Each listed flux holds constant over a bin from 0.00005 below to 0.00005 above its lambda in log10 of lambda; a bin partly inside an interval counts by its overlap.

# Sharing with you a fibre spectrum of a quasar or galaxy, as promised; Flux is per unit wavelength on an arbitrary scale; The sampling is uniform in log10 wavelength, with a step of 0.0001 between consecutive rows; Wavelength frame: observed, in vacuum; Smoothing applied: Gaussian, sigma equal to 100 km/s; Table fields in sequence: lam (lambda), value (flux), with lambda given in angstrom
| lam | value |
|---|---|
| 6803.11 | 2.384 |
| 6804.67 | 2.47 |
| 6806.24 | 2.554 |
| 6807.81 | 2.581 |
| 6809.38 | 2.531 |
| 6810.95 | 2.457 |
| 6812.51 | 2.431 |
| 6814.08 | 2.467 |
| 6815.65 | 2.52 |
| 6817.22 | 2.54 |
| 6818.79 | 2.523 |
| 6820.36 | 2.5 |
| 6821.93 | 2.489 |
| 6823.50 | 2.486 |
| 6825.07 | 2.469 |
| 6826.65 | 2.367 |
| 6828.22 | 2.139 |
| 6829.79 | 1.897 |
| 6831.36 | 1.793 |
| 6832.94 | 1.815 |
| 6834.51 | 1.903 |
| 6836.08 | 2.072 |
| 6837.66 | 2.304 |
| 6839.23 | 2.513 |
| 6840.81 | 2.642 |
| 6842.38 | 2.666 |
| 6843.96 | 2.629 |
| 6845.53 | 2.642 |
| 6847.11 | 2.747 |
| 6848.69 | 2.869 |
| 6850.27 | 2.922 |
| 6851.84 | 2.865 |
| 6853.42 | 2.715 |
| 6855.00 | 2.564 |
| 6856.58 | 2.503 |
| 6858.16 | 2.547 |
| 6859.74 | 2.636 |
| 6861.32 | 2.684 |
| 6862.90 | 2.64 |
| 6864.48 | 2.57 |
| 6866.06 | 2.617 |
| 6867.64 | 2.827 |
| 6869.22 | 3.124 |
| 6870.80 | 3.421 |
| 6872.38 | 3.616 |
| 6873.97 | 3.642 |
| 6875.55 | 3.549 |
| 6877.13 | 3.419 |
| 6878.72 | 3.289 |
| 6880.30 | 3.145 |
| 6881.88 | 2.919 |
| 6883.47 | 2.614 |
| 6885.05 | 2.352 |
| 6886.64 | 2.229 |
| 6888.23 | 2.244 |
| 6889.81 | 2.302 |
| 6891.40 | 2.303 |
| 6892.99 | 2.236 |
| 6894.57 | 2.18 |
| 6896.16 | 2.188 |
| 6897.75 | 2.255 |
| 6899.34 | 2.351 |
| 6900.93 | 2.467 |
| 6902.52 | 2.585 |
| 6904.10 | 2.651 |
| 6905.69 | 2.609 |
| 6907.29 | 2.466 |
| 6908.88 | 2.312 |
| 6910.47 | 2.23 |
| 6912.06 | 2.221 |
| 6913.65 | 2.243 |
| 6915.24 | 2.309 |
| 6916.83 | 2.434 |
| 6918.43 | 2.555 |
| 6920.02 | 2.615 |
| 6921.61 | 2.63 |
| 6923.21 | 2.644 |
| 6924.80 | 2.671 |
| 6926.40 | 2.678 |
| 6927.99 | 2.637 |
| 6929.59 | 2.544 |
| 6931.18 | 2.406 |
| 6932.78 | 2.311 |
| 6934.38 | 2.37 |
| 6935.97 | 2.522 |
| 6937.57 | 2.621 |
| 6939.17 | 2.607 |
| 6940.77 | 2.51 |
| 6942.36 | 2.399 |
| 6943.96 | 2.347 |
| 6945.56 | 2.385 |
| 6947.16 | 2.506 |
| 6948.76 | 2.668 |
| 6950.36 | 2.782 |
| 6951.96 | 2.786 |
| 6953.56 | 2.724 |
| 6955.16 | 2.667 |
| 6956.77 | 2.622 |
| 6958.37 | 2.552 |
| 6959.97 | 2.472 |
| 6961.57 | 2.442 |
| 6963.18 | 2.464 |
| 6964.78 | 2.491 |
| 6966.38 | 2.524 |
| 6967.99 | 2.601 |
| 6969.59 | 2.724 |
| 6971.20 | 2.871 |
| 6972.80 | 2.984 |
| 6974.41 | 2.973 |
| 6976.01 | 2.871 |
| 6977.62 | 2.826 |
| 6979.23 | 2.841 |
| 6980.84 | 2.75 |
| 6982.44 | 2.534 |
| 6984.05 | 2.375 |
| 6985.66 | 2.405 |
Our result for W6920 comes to 3.0 angstrom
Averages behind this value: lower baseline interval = 3.17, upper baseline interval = 2.56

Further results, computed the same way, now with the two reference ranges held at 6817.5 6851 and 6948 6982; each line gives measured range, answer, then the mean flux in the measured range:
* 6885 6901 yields 1.7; 2.27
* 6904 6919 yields 1.1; 2.39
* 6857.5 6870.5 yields -1.4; 2.74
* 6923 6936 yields 0.4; 2.53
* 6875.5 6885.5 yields -2.1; 3.03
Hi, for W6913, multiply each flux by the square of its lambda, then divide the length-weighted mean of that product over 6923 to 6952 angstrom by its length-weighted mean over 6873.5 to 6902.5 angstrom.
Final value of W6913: 0.98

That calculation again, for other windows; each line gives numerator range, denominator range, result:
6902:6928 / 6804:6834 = 1.09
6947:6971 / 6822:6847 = 1.17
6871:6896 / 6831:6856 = 1.14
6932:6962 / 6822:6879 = 0.98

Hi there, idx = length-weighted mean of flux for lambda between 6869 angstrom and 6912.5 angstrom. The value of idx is 2.67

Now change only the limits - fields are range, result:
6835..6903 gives 2.69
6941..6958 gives 2.59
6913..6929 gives 2.54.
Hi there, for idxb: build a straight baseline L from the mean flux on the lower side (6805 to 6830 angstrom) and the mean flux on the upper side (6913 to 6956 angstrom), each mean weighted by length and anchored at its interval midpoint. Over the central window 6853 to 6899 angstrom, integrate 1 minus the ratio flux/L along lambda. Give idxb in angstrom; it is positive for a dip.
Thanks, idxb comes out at -4.4 angstrom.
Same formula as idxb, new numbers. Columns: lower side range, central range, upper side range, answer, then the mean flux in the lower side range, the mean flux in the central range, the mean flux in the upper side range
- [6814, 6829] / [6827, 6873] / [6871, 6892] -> 1.75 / 2.45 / 2.58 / 2.91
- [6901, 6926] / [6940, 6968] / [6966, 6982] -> 1.47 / 2.48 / 2.55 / 2.8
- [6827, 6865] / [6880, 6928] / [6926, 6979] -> 1.74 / 2.47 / 2.45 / 2.6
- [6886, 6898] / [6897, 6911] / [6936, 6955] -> -0.75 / 2.24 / 2.44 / 2.58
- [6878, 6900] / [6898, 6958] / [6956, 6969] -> -0.34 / 2.47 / 2.51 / 2.53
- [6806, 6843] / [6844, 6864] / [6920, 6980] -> -2.26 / 2.36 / 2.69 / 2.61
